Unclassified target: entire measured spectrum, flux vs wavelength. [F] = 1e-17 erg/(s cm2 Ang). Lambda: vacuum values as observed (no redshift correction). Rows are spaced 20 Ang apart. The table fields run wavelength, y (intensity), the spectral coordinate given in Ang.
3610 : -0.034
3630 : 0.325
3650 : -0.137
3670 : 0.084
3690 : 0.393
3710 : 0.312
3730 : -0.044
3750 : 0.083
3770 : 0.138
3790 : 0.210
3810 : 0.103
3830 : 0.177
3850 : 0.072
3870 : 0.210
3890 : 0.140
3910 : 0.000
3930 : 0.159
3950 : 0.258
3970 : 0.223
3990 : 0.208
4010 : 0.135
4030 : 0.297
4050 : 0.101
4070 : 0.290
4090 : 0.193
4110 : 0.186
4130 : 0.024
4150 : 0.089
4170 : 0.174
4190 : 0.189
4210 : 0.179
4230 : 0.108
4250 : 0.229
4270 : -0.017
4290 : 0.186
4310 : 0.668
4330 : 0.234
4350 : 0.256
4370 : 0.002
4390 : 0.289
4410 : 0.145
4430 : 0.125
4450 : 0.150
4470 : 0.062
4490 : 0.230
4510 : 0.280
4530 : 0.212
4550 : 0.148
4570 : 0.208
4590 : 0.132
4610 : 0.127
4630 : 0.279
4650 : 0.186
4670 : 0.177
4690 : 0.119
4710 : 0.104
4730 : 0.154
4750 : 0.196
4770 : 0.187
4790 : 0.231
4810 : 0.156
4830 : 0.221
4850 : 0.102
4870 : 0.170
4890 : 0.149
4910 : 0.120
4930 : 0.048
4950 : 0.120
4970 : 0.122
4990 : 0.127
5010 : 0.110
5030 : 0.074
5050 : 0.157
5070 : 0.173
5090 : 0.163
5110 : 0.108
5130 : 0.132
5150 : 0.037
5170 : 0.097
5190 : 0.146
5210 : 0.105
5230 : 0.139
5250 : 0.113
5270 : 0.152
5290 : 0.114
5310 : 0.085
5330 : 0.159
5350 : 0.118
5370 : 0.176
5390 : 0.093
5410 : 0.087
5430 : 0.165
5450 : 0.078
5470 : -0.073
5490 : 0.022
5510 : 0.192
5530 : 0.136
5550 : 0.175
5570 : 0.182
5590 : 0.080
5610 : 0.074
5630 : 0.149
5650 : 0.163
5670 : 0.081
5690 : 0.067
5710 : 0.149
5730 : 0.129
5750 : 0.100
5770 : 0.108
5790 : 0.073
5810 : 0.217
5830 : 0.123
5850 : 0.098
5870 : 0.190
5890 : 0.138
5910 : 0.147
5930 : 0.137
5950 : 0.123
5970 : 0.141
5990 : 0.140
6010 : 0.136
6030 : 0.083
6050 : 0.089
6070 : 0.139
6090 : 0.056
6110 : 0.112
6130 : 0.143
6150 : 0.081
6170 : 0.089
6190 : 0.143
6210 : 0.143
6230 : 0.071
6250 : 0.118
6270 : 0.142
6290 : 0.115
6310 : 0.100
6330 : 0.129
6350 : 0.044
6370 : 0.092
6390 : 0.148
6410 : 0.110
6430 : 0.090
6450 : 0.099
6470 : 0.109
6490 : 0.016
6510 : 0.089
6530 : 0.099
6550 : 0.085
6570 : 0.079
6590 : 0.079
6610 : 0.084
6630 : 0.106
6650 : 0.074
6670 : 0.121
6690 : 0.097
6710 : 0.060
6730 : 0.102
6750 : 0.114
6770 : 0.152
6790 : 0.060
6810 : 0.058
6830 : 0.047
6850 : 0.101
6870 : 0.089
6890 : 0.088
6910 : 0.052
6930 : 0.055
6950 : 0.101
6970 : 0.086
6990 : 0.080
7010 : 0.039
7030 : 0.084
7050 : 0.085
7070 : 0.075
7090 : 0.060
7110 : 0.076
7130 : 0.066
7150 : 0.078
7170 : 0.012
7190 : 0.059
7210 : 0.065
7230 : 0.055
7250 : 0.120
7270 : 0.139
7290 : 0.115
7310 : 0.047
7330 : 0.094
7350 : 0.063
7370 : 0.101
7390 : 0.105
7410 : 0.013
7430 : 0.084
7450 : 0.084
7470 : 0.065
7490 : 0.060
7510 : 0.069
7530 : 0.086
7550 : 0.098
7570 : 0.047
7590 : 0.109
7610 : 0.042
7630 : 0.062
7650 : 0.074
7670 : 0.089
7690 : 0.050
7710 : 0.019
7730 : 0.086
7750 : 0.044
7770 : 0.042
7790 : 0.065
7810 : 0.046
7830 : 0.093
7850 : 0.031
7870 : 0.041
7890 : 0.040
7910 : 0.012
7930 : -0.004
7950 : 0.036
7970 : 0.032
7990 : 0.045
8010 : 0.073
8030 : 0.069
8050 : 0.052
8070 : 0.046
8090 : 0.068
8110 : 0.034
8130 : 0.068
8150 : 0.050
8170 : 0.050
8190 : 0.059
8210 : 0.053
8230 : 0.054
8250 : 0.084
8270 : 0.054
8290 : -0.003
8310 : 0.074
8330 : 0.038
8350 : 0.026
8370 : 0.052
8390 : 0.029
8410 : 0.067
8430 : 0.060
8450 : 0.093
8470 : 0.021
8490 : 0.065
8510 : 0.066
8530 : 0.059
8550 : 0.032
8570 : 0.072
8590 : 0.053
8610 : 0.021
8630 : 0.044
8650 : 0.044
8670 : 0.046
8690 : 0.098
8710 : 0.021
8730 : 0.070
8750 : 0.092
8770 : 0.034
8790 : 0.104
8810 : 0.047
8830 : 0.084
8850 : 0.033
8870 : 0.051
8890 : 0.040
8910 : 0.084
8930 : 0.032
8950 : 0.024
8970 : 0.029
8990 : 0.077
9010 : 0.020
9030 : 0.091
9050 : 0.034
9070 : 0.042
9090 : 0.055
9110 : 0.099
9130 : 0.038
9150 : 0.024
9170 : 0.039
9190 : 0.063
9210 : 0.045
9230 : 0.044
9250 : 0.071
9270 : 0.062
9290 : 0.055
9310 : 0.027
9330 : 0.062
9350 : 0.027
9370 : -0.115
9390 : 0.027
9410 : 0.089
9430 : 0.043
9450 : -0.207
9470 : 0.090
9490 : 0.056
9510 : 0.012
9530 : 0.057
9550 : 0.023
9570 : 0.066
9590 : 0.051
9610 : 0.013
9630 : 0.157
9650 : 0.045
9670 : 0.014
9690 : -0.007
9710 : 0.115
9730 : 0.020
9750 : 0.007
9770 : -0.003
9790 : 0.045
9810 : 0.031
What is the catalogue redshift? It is 0.16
